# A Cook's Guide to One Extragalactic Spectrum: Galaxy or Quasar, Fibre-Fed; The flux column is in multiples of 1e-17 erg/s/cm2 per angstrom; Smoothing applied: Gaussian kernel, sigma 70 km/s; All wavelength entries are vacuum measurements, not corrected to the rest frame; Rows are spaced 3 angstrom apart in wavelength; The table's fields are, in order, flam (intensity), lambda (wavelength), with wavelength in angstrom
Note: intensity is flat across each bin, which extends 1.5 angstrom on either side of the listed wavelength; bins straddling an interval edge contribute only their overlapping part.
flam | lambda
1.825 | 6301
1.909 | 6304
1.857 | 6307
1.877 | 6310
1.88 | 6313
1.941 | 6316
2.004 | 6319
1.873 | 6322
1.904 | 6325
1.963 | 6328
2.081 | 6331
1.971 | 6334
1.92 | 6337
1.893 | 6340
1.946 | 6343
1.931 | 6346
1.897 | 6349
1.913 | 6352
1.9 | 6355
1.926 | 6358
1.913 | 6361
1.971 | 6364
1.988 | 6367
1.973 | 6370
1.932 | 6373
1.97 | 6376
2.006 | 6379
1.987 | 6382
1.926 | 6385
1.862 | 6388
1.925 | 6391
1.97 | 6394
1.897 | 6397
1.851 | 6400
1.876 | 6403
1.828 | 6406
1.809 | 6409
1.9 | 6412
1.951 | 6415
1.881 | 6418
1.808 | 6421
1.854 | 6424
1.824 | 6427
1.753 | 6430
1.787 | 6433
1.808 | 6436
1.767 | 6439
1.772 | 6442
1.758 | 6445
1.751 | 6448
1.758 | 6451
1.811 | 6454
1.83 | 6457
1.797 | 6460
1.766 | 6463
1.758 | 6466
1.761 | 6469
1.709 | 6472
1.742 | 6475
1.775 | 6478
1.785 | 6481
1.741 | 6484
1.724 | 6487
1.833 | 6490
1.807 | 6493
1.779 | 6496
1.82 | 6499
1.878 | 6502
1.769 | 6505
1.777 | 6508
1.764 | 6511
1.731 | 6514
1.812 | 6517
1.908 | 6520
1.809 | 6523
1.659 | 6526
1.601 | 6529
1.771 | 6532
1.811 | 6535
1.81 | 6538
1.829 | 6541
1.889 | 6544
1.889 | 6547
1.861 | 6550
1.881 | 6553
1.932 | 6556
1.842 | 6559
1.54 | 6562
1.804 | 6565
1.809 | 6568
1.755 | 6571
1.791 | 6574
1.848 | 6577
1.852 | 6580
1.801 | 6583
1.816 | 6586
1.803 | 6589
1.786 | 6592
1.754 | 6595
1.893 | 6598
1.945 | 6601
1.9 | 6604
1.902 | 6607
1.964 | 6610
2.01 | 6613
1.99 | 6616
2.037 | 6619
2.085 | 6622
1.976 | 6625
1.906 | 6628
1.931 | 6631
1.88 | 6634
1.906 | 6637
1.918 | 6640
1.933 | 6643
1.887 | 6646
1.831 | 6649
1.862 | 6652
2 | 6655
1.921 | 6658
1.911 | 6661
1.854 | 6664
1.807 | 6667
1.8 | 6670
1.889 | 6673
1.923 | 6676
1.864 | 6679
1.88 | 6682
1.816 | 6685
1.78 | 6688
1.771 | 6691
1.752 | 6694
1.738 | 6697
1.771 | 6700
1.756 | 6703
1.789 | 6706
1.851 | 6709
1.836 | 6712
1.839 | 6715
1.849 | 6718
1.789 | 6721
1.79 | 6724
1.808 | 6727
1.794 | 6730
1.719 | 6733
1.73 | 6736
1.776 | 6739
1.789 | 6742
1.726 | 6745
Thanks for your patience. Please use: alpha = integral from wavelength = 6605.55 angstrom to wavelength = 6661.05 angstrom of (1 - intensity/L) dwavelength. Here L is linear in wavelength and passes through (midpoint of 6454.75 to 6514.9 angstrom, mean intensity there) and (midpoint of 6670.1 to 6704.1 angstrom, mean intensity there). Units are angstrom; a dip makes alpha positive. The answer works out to -4.2 angstrom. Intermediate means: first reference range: 1.78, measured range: 1.94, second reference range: 1.81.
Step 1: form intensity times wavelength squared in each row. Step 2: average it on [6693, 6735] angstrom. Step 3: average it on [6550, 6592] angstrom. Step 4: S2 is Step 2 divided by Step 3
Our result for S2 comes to 1.03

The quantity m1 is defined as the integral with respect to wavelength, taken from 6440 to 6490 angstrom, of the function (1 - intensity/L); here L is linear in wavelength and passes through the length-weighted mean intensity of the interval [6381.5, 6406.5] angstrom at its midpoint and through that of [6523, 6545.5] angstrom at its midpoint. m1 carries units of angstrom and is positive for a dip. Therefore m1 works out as 1.9 angstrom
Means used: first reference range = 1.9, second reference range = 1.77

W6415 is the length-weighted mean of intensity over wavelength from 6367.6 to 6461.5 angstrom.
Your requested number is 1.86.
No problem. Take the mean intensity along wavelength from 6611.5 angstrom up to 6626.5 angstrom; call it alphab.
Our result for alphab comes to 2.02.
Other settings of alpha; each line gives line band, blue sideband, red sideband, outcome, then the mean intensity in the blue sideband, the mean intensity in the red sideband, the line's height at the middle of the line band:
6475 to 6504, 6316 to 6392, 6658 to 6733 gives 1.6 angstrom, 1.94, 1.82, 1.89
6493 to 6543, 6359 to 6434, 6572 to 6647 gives 3.0 angstrom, 1.9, 1.9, 1.9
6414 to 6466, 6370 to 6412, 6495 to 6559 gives 2.0 angstrom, 1.91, 1.81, 1.88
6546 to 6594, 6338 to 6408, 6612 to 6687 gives 2.6 angstrom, 1.92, 1.91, 1.91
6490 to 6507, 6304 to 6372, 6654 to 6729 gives 0.7 angstrom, 1.93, 1.83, 1.89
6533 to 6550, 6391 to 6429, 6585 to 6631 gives 0.5 angstrom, 1.87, 1.92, 1.9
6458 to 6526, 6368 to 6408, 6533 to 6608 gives 3.2 angstrom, 1.92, 1.83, 1.87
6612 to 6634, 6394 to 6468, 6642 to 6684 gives -1.3 angstrom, 1.82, 1.88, 1.87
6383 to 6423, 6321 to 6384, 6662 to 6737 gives 0.9 angstrom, 1.95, 1.81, 1.93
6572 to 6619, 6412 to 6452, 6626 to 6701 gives -0.7 angstrom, 1.81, 1.86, 1.85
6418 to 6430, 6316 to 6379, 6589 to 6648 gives 0.7 angstrom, 1.94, 1.92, 1.94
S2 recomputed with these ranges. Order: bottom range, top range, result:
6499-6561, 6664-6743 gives 1.05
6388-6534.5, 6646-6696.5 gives 1.10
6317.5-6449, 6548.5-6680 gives 1.06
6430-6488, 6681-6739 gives 1.09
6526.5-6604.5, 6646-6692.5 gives 1.06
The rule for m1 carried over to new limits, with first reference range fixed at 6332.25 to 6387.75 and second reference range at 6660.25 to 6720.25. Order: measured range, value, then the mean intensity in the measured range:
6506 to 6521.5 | 0.7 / 1.8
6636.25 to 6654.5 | -0.6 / 1.89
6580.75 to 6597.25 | 0.5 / 1.8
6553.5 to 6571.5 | 0.8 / 1.79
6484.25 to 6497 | 0.8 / 1.78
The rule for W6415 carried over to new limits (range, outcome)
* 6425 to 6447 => 1.78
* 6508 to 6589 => 1.8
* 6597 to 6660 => 1.94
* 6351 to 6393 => 1.94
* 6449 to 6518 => 1.78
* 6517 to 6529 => 1.77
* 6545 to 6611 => 1.83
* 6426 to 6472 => 1.78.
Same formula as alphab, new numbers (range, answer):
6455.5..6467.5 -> 1.79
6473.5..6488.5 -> 1.75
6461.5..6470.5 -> 1.76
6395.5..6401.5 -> 1.87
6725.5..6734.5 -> 1.77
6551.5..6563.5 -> 1.8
